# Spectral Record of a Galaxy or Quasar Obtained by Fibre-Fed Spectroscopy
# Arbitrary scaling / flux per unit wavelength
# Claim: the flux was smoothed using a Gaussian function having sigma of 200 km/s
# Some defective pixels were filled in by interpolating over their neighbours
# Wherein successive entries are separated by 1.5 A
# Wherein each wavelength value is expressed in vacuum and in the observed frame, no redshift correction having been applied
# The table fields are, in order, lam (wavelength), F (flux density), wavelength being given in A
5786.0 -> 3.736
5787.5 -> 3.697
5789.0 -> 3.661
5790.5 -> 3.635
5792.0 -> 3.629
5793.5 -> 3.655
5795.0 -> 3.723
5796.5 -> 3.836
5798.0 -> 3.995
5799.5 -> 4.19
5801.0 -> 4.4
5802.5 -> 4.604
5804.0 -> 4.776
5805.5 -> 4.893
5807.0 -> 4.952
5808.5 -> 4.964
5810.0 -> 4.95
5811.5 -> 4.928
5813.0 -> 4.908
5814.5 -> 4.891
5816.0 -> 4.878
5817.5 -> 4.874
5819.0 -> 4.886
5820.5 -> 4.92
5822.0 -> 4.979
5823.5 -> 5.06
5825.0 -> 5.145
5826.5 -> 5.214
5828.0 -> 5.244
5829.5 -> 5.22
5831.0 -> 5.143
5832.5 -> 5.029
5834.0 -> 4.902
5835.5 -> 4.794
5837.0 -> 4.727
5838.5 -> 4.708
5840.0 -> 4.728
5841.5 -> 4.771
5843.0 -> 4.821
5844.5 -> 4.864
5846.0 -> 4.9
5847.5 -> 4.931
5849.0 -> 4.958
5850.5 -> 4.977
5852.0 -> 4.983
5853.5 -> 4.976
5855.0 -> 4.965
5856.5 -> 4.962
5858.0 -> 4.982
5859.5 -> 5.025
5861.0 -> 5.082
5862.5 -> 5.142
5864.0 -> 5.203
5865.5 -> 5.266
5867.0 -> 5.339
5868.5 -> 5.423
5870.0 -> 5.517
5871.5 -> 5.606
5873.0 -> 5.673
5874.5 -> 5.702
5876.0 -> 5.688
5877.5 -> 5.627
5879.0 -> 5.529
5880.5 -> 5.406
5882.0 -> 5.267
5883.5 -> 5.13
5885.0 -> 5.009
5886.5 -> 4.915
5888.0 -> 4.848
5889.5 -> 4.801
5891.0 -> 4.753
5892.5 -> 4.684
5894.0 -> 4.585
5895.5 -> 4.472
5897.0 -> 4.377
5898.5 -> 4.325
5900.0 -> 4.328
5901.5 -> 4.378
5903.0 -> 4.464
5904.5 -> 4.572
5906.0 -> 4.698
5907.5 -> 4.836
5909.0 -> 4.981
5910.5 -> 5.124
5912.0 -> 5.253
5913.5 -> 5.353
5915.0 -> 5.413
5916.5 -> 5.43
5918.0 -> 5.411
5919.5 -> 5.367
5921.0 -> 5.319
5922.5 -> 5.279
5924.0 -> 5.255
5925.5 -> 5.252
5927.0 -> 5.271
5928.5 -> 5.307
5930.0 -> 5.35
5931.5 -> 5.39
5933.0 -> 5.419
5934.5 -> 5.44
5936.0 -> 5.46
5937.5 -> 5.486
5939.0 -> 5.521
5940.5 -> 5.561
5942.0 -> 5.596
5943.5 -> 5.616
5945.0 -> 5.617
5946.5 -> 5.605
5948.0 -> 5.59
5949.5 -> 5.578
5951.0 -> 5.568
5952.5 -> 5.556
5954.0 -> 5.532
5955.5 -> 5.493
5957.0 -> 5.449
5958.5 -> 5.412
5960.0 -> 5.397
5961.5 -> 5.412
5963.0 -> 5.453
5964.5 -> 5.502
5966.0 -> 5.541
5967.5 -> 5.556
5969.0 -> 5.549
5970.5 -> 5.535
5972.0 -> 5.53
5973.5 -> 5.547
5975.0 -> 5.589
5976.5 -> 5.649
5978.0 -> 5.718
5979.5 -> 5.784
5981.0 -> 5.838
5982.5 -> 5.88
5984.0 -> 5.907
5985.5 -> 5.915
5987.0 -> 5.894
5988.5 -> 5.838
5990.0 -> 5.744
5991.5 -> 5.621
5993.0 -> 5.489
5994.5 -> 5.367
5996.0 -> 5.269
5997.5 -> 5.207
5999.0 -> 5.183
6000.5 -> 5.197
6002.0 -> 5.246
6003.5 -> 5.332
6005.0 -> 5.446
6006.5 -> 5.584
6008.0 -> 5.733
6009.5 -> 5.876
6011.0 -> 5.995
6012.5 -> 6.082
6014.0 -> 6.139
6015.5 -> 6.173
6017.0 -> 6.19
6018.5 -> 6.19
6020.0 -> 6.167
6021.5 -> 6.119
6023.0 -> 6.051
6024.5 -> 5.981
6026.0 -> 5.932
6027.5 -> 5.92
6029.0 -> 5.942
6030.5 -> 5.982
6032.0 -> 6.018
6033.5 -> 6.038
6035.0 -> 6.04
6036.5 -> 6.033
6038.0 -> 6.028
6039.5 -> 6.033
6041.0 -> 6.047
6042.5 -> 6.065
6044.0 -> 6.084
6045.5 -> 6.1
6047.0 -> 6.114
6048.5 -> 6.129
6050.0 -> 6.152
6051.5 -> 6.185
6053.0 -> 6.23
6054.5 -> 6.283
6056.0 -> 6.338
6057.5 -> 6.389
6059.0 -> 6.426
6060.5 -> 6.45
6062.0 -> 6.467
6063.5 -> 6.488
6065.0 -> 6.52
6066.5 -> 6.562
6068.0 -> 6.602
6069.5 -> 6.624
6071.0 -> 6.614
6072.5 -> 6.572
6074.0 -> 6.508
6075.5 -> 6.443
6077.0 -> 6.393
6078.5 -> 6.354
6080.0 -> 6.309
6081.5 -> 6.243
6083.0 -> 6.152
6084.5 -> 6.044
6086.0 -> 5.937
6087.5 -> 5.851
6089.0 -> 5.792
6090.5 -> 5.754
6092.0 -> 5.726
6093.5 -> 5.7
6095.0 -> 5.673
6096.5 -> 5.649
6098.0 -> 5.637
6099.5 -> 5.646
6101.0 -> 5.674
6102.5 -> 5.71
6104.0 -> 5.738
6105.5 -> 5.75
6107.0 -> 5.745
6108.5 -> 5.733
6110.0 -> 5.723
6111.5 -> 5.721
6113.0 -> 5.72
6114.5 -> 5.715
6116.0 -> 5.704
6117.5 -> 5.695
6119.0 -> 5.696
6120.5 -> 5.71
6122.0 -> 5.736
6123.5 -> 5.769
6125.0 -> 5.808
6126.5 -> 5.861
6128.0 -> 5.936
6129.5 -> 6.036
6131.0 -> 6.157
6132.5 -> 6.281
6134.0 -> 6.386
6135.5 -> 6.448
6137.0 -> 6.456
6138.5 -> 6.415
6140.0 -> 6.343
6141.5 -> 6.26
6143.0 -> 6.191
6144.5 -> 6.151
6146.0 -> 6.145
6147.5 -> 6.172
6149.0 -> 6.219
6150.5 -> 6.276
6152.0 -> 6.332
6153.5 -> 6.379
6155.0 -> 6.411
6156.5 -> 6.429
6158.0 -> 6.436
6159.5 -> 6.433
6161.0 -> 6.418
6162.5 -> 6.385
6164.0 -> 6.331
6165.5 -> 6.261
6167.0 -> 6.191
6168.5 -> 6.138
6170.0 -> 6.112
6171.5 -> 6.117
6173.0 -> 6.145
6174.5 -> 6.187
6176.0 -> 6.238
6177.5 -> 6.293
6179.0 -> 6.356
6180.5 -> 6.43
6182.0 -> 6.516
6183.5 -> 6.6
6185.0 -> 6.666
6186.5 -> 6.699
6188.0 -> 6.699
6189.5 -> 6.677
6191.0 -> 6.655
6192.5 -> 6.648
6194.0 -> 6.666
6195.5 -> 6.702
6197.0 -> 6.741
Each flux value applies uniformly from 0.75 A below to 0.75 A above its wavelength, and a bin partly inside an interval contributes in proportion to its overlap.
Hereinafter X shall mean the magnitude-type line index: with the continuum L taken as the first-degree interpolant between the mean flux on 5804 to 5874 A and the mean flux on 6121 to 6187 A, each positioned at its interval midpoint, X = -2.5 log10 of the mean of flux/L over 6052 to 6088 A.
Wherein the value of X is -0.08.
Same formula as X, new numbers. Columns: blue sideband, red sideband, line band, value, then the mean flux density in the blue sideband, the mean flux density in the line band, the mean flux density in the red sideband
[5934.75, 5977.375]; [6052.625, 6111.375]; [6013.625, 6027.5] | -0.05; 5.53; 6.09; 6.11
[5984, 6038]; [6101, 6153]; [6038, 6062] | -0.06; 5.8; 6.2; 5.99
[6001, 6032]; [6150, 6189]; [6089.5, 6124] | 0.09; 5.9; 5.71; 6.37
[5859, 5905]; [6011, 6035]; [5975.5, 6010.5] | 0.05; 5.04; 5.6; 6.06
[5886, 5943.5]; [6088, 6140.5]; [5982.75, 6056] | -0.08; 5.07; 5.89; 5.86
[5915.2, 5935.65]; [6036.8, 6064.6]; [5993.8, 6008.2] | 0.10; 5.35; 5.34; 6.22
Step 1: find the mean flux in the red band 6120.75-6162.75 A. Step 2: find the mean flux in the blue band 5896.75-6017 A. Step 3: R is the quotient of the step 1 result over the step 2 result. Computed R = 1.14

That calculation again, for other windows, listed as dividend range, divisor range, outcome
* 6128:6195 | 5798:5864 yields 1.30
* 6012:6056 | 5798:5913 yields 1.23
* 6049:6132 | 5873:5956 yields 1.16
